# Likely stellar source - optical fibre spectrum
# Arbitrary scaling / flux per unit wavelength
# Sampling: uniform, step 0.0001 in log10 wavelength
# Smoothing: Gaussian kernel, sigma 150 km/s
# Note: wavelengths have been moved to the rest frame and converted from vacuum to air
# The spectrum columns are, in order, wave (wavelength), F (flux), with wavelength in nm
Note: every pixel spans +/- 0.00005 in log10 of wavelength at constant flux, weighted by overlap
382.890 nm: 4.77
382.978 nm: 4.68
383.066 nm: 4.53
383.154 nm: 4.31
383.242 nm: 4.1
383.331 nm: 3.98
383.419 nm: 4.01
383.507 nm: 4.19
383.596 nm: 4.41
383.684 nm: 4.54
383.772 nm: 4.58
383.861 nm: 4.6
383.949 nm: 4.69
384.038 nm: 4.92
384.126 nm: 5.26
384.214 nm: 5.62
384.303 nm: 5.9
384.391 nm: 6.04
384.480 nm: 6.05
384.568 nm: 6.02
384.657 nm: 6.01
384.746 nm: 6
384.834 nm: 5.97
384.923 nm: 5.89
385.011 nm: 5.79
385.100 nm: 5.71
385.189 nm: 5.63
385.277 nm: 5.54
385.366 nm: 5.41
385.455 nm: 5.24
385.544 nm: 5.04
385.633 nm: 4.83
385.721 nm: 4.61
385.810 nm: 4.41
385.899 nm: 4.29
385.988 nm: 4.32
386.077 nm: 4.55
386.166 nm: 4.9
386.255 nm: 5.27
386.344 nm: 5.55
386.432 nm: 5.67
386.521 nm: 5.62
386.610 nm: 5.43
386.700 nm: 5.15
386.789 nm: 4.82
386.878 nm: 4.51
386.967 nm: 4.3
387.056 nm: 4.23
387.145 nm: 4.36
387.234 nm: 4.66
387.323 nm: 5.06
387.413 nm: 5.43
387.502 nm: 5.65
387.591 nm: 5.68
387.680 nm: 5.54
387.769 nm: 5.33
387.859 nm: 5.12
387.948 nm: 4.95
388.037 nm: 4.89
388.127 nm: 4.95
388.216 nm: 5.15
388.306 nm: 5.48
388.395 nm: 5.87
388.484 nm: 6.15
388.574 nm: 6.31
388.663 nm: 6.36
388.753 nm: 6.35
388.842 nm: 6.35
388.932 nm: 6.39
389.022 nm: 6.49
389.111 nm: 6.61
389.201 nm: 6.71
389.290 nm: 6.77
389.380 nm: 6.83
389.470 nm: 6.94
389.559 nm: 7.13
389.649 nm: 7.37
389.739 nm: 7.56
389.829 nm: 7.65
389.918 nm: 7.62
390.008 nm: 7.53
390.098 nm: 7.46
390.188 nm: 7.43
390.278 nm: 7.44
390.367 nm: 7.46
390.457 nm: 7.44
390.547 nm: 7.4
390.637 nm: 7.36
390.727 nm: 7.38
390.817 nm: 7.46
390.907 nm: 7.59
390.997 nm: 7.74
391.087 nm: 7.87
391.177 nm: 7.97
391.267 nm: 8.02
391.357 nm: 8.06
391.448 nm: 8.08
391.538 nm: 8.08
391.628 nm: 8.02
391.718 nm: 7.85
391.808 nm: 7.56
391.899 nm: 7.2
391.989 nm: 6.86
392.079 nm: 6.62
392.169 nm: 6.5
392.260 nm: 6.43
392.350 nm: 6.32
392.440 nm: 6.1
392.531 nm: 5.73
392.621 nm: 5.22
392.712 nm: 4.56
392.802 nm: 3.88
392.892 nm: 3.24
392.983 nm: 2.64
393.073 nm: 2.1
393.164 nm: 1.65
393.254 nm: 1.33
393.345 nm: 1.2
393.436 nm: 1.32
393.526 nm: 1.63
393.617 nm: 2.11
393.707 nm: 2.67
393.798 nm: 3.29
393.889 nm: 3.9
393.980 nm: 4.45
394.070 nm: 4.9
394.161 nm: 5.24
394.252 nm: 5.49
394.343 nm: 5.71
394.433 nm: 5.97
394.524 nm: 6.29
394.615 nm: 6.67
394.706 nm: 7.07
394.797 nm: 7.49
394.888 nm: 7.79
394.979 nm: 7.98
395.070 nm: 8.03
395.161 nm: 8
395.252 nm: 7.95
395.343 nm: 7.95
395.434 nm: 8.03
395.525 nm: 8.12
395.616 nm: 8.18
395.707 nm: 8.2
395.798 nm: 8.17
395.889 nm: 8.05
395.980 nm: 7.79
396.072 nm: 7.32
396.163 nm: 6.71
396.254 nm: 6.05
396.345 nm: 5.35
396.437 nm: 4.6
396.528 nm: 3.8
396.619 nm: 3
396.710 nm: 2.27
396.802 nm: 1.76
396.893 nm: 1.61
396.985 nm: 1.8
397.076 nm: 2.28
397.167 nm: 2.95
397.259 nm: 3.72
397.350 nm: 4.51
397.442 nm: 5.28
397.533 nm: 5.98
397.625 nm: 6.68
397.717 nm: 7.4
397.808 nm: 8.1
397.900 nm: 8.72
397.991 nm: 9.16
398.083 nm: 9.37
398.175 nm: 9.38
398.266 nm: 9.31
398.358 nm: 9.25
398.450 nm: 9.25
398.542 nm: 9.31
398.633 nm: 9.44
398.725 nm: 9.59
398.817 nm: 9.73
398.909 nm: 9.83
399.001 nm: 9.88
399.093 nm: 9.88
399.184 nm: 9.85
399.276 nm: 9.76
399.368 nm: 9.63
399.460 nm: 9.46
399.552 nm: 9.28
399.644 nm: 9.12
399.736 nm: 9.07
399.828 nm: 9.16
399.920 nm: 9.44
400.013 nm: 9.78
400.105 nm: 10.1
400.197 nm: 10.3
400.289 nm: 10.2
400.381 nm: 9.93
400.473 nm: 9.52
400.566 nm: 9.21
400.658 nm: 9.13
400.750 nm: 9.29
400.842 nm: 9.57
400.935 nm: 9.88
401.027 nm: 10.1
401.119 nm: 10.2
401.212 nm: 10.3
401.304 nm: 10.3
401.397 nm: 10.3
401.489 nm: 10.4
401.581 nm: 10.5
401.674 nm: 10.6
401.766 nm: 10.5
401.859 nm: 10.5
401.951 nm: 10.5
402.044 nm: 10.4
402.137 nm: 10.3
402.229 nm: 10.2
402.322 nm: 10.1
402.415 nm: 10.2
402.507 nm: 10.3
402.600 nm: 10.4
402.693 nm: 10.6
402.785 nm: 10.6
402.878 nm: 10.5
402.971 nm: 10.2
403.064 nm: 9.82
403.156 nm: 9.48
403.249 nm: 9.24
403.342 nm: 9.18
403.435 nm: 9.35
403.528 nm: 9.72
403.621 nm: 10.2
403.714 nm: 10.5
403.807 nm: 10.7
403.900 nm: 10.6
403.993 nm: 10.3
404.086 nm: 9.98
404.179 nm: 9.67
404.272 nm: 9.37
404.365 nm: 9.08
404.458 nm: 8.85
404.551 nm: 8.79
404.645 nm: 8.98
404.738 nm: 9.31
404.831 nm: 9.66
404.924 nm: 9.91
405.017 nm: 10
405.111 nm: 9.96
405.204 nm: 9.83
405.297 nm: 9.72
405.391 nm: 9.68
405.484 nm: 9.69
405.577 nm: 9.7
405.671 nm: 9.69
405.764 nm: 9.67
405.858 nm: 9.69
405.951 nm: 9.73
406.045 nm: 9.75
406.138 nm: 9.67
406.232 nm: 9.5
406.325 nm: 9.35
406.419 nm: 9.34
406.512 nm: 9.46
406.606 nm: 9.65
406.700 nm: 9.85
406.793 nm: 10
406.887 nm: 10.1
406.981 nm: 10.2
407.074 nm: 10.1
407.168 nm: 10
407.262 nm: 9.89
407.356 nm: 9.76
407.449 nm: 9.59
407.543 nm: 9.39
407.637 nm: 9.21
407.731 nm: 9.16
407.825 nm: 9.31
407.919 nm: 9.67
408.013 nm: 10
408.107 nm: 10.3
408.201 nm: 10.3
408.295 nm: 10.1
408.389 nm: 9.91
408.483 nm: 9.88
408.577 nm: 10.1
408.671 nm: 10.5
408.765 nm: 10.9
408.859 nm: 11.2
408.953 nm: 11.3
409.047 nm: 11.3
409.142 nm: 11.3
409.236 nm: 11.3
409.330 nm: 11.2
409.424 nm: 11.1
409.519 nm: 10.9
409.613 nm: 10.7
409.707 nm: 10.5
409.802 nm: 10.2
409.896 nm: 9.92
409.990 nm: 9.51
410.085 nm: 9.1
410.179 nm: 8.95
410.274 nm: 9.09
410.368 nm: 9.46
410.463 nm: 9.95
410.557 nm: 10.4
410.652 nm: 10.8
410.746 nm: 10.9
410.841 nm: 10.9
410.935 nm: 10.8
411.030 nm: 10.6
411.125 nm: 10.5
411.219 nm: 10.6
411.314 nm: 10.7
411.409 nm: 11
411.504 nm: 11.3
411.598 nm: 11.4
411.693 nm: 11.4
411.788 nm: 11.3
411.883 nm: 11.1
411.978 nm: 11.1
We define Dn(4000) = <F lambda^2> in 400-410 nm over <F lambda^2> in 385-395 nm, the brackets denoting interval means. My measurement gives 1.9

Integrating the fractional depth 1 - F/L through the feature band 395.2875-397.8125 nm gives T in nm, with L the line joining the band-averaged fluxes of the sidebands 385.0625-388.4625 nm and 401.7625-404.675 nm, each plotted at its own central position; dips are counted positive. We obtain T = 0.77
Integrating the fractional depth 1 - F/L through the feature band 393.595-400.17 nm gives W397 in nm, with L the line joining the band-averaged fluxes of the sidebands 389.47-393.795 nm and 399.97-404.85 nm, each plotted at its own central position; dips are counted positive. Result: 0.810 nm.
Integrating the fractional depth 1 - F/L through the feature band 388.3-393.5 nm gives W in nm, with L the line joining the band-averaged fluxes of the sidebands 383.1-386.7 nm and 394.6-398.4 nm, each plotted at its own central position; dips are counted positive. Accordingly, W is -0.47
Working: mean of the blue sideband 5.12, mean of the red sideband 6.47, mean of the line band 6.31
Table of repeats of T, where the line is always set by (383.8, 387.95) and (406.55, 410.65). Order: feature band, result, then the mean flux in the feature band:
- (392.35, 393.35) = 0.456 nm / 3.64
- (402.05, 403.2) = -0.182 nm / 10.2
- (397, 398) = 0.273 nm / 5.65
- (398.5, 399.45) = -0.193 nm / 9.69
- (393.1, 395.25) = 0.681 nm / 4.83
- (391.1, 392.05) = -0.192 nm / 7.75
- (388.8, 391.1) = -0.420 nm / 7.22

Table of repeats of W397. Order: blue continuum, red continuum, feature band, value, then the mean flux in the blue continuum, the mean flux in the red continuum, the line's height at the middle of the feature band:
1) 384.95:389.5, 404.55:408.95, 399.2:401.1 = -0.29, 5.43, 9.82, 8.33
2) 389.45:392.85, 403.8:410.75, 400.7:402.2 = -0.22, 7.13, 9.95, 8.93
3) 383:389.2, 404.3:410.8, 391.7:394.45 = 0.93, 5.25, 9.94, 6.78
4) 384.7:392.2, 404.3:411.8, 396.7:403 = -0.23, 6.2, 10.1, 8.46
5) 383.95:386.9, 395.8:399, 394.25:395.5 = -0.19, 5.33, 6.53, 6.27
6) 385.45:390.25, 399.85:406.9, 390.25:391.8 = -0.27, 5.73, 9.88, 6.58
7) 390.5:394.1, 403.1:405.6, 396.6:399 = 0.27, 5.46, 9.69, 7.39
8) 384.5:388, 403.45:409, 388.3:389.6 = -0.14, 5.2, 9.84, 5.82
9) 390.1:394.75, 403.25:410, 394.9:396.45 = -0.20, 5.71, 9.96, 6.68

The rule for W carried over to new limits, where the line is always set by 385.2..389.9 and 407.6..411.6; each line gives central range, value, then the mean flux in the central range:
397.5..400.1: -0.355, 9.13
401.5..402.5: -0.190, 10.4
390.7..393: -0.072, 6.69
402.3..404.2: -0.231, 10.1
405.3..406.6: -0.005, 9.61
